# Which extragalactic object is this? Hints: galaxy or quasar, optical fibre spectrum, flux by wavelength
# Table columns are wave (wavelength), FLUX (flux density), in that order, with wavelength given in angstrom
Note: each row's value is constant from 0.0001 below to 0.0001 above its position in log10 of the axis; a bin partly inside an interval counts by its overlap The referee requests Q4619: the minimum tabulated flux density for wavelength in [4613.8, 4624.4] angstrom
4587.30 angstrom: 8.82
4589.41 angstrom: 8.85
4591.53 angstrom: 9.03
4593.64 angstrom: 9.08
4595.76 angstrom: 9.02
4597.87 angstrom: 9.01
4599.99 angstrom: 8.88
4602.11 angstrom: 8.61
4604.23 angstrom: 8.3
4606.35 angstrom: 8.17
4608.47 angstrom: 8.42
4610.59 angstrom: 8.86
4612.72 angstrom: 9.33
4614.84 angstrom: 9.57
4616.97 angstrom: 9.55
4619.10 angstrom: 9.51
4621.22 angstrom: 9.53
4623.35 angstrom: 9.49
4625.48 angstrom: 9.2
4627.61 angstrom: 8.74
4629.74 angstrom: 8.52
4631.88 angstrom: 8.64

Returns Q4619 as 9.49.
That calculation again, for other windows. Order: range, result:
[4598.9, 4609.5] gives 8.17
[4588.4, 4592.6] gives 8.85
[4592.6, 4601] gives 8.88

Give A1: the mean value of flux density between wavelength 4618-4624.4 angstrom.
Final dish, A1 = 9.51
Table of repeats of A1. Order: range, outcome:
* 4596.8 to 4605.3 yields 8.7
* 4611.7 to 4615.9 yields 9.46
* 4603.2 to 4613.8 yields 8.62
